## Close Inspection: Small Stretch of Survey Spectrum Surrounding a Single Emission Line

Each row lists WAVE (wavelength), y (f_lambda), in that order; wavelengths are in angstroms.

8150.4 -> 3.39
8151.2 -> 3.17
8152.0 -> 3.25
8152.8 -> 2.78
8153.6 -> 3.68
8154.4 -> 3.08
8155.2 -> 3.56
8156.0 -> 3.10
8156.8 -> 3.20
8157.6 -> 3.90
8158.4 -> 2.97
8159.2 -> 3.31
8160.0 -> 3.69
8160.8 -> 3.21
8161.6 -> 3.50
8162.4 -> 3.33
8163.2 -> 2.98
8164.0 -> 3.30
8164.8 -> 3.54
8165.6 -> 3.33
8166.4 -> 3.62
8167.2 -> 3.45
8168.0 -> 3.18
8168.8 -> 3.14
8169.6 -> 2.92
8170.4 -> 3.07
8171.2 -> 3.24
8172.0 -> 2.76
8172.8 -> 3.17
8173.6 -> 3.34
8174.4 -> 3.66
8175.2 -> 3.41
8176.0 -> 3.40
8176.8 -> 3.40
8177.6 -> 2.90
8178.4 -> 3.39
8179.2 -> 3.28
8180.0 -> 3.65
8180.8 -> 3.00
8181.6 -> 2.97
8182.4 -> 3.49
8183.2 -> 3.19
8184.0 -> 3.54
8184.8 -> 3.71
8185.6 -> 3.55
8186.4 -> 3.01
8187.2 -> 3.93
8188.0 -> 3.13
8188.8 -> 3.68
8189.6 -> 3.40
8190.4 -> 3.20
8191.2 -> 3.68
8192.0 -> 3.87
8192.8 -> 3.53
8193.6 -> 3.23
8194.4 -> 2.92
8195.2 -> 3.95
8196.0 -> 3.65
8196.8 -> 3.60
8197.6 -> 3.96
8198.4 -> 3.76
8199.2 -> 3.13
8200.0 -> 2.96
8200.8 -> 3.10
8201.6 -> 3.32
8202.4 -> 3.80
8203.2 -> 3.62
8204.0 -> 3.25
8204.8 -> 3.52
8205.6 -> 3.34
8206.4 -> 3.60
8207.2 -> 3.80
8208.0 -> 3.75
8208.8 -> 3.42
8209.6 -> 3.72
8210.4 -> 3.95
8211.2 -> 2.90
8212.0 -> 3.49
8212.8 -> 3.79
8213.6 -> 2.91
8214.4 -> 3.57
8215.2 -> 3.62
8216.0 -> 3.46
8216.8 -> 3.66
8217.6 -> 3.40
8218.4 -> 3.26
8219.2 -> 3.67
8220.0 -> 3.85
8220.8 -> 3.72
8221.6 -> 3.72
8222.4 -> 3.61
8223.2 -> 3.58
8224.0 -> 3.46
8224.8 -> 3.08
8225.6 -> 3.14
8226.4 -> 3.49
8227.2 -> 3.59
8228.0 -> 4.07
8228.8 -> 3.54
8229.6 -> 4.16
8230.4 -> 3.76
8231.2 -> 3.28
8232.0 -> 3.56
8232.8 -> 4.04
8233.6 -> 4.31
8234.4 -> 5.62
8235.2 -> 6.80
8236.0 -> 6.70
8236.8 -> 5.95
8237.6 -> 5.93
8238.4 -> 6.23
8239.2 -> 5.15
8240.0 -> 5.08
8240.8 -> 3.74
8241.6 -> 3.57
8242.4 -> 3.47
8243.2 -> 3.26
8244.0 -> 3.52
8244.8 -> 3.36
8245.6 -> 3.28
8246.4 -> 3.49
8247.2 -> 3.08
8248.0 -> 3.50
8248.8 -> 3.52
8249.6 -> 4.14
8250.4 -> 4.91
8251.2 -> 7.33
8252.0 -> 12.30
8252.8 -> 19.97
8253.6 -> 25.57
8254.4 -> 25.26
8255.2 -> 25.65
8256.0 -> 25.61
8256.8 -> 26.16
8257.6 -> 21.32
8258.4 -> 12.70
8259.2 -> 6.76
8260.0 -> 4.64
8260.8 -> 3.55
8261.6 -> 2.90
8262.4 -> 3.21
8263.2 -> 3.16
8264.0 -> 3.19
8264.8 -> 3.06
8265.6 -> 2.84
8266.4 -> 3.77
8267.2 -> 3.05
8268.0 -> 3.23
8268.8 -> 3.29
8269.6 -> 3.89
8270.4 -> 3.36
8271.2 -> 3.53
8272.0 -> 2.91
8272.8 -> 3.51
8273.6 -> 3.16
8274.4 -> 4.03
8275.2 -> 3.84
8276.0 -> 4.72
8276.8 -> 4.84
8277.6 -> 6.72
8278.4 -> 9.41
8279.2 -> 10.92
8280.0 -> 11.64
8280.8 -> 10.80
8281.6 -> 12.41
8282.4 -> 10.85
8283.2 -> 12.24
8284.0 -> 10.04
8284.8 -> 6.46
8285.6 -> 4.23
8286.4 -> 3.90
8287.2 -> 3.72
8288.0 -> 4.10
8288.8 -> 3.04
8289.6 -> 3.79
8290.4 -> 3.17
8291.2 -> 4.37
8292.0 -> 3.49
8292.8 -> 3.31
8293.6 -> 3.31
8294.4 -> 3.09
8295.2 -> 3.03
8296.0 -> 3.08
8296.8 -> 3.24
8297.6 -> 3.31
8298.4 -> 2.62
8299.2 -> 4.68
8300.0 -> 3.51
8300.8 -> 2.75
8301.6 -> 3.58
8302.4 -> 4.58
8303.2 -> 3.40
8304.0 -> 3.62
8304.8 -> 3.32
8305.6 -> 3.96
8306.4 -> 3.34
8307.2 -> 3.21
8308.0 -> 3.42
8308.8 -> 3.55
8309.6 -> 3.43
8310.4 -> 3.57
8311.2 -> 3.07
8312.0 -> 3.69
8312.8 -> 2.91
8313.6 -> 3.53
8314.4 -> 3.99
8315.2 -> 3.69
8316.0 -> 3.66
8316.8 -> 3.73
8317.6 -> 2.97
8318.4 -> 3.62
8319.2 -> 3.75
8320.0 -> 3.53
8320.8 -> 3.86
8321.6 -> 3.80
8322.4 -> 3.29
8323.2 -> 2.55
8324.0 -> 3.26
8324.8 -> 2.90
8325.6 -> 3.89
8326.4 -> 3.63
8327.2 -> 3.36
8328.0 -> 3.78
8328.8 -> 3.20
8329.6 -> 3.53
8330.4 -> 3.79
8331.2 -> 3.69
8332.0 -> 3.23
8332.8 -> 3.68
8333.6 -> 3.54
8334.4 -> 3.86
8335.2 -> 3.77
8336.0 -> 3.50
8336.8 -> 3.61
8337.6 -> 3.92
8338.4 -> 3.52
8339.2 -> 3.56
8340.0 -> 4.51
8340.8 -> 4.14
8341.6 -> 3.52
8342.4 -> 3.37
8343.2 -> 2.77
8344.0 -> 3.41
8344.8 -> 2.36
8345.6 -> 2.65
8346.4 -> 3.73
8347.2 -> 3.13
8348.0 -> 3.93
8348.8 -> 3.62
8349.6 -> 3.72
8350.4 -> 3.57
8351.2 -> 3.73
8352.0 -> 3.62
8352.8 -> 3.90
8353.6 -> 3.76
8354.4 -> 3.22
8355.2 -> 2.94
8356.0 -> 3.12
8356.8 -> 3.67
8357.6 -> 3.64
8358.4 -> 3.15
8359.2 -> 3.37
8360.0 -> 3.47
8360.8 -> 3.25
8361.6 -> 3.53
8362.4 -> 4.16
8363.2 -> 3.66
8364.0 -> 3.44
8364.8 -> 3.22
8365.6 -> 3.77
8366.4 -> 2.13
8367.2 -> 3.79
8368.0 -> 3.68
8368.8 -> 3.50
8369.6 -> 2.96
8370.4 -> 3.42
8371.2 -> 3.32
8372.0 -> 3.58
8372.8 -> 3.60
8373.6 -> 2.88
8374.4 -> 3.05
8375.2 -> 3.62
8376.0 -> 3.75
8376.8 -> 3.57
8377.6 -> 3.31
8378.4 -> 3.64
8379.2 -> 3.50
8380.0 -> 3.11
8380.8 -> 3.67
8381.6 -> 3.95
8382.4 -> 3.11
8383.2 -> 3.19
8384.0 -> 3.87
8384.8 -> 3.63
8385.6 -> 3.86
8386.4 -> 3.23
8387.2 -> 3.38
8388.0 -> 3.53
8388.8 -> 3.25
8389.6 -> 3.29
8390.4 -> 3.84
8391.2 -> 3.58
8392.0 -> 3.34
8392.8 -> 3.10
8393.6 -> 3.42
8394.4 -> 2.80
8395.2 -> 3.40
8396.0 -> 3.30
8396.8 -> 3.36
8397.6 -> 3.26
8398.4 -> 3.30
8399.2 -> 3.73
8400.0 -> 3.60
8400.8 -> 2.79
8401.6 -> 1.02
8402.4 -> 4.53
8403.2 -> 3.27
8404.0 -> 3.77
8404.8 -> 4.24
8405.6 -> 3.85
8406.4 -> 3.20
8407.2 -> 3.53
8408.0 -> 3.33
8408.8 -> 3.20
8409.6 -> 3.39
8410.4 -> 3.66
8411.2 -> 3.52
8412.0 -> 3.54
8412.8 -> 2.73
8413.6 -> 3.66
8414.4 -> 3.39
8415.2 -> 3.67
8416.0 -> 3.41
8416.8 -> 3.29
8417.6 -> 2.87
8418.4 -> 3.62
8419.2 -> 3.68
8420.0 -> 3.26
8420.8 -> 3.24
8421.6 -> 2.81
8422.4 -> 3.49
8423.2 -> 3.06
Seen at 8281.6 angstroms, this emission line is [N II]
